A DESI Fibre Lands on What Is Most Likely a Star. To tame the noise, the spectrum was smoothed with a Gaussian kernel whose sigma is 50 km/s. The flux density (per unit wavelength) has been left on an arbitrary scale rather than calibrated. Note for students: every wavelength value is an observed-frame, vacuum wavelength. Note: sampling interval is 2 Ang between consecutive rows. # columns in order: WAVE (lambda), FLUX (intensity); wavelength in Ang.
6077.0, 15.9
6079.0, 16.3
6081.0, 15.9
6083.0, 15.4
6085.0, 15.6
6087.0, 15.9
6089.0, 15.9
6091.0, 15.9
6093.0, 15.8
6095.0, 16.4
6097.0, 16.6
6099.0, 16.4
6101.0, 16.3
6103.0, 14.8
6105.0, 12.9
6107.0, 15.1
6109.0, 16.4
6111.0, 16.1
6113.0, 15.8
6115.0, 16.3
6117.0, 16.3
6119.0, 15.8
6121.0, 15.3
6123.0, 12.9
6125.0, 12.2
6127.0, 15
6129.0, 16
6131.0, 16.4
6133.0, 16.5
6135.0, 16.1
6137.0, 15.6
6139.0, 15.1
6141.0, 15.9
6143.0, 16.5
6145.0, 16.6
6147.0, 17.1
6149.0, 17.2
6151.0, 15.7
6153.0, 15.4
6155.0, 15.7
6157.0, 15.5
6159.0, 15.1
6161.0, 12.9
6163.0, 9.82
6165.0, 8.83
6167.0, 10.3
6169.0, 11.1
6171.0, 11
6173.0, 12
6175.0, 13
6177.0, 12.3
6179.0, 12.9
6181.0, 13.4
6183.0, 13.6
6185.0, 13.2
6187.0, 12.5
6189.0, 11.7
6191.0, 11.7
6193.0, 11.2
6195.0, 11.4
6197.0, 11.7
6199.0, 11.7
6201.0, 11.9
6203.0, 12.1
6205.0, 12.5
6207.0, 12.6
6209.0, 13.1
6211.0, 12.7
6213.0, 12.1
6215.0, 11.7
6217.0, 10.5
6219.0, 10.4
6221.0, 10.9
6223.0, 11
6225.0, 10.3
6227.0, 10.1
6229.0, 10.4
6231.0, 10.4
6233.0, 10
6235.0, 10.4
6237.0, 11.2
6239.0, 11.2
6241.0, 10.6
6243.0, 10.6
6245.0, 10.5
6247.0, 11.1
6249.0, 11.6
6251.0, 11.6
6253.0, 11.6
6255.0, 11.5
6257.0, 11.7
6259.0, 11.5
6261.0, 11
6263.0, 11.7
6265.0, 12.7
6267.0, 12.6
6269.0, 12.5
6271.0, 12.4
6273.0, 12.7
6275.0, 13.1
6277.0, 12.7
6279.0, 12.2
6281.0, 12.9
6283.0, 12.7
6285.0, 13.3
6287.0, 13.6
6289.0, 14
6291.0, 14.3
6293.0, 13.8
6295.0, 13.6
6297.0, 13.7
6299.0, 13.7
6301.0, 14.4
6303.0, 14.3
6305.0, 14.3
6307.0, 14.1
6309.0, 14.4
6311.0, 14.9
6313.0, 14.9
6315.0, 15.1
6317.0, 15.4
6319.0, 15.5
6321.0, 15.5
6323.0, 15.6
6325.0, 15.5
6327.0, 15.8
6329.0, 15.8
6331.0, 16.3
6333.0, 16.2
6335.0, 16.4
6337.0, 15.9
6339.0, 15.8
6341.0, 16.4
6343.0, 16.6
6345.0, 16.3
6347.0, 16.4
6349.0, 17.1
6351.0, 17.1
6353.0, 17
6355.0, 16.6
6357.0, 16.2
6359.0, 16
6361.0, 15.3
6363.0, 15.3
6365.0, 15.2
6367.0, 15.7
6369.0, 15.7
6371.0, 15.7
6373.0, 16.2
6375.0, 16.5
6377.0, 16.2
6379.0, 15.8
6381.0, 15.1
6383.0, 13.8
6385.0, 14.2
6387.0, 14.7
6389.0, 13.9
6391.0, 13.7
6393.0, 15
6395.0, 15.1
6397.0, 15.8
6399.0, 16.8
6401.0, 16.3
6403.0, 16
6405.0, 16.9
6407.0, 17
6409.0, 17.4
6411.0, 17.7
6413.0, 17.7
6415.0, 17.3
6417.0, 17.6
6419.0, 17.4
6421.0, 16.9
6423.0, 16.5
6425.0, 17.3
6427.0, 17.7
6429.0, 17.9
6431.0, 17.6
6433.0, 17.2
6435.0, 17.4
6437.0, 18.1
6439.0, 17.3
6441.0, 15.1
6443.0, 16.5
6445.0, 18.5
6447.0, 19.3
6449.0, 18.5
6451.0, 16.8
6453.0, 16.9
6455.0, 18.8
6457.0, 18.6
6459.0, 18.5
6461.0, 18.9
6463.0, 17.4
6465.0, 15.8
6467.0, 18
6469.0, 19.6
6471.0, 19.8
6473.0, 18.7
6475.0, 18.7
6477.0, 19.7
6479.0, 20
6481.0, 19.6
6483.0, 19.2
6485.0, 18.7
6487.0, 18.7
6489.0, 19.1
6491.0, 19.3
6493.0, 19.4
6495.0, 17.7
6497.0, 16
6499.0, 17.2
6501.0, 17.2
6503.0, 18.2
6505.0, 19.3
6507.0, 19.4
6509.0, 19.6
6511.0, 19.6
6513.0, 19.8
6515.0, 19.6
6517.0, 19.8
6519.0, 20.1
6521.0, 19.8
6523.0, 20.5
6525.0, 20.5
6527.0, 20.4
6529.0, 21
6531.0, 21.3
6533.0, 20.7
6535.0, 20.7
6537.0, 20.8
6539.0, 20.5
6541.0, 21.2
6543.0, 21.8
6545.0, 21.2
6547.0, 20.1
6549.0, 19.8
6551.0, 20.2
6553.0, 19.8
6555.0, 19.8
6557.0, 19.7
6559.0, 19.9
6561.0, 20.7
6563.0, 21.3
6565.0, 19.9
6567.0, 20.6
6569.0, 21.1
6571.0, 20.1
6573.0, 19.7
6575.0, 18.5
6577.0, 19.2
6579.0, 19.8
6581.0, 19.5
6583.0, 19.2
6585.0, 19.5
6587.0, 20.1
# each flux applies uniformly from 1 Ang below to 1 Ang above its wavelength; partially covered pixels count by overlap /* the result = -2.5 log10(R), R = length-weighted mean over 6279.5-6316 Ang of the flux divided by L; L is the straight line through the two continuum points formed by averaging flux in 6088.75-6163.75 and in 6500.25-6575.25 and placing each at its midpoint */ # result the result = 0.24 mag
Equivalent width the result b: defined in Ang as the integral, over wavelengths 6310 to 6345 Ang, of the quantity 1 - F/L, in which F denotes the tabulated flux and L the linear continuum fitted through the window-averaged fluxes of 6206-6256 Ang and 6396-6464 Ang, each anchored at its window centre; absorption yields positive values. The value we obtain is -3.9 Ang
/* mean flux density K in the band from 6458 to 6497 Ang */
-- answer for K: 18.7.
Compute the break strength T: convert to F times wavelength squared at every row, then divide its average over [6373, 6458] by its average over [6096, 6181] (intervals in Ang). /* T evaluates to 1.2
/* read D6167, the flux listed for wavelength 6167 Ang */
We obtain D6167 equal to 10.3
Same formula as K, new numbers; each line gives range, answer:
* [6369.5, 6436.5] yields 16.3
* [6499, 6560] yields 20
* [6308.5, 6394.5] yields 15.6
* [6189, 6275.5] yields 11.5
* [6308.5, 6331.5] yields 15.4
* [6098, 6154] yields 15.6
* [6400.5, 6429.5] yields 17.2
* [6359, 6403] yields 15.4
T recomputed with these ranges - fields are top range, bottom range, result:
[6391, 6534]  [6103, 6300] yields 1.53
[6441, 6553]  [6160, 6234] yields 1.82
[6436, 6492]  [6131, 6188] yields 1.45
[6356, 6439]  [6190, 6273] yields 1.50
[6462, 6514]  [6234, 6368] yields 1.41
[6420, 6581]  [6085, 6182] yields 1.45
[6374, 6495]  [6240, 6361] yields 1.28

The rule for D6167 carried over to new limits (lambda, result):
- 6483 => 19.2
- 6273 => 12.7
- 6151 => 15.7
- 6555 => 19.8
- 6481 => 19.6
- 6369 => 15.7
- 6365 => 15.2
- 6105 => 12.9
